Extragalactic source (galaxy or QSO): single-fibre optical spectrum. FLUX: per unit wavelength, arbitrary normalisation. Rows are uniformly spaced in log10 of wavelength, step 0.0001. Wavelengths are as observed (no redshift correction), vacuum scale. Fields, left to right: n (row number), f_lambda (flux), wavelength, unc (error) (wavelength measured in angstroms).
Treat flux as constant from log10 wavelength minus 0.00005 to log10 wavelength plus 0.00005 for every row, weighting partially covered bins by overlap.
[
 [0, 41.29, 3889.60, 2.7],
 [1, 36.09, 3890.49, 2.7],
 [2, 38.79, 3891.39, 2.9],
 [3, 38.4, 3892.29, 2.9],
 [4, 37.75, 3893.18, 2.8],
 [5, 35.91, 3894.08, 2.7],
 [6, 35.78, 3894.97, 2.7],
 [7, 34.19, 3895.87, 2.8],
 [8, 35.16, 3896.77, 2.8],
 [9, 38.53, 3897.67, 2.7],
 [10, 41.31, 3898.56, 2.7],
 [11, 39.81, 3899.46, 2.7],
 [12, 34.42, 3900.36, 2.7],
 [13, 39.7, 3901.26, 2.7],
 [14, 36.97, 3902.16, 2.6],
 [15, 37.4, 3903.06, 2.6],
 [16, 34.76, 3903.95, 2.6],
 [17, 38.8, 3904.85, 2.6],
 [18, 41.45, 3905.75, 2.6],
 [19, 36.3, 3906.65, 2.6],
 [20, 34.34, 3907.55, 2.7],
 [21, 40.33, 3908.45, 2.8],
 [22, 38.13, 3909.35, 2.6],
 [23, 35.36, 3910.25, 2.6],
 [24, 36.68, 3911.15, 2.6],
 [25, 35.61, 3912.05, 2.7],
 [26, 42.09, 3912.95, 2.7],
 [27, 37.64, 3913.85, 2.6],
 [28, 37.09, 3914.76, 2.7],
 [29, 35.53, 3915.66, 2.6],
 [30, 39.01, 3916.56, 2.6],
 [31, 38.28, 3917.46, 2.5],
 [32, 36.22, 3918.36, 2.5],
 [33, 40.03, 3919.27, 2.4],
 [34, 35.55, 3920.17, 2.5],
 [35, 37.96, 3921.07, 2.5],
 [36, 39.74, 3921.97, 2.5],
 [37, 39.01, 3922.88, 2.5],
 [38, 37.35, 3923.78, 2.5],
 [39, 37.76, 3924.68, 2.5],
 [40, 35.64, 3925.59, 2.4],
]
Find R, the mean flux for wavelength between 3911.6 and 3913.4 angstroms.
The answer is 38.9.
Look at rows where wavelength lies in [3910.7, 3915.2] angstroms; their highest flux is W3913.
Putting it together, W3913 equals 42.09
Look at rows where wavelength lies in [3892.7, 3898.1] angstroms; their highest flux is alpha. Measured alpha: 38.53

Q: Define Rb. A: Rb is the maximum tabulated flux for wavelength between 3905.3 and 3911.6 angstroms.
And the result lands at 41.45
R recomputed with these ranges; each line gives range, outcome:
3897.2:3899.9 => 39.9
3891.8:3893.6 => 38.1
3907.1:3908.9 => 37.3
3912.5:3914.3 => 39.9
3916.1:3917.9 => 38.7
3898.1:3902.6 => 38.4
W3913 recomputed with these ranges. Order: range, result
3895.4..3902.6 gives 41.31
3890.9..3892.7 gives 38.79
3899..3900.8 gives 39.81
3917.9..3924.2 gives 40.03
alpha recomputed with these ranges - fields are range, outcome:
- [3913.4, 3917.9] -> 39.01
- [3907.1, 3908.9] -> 40.33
